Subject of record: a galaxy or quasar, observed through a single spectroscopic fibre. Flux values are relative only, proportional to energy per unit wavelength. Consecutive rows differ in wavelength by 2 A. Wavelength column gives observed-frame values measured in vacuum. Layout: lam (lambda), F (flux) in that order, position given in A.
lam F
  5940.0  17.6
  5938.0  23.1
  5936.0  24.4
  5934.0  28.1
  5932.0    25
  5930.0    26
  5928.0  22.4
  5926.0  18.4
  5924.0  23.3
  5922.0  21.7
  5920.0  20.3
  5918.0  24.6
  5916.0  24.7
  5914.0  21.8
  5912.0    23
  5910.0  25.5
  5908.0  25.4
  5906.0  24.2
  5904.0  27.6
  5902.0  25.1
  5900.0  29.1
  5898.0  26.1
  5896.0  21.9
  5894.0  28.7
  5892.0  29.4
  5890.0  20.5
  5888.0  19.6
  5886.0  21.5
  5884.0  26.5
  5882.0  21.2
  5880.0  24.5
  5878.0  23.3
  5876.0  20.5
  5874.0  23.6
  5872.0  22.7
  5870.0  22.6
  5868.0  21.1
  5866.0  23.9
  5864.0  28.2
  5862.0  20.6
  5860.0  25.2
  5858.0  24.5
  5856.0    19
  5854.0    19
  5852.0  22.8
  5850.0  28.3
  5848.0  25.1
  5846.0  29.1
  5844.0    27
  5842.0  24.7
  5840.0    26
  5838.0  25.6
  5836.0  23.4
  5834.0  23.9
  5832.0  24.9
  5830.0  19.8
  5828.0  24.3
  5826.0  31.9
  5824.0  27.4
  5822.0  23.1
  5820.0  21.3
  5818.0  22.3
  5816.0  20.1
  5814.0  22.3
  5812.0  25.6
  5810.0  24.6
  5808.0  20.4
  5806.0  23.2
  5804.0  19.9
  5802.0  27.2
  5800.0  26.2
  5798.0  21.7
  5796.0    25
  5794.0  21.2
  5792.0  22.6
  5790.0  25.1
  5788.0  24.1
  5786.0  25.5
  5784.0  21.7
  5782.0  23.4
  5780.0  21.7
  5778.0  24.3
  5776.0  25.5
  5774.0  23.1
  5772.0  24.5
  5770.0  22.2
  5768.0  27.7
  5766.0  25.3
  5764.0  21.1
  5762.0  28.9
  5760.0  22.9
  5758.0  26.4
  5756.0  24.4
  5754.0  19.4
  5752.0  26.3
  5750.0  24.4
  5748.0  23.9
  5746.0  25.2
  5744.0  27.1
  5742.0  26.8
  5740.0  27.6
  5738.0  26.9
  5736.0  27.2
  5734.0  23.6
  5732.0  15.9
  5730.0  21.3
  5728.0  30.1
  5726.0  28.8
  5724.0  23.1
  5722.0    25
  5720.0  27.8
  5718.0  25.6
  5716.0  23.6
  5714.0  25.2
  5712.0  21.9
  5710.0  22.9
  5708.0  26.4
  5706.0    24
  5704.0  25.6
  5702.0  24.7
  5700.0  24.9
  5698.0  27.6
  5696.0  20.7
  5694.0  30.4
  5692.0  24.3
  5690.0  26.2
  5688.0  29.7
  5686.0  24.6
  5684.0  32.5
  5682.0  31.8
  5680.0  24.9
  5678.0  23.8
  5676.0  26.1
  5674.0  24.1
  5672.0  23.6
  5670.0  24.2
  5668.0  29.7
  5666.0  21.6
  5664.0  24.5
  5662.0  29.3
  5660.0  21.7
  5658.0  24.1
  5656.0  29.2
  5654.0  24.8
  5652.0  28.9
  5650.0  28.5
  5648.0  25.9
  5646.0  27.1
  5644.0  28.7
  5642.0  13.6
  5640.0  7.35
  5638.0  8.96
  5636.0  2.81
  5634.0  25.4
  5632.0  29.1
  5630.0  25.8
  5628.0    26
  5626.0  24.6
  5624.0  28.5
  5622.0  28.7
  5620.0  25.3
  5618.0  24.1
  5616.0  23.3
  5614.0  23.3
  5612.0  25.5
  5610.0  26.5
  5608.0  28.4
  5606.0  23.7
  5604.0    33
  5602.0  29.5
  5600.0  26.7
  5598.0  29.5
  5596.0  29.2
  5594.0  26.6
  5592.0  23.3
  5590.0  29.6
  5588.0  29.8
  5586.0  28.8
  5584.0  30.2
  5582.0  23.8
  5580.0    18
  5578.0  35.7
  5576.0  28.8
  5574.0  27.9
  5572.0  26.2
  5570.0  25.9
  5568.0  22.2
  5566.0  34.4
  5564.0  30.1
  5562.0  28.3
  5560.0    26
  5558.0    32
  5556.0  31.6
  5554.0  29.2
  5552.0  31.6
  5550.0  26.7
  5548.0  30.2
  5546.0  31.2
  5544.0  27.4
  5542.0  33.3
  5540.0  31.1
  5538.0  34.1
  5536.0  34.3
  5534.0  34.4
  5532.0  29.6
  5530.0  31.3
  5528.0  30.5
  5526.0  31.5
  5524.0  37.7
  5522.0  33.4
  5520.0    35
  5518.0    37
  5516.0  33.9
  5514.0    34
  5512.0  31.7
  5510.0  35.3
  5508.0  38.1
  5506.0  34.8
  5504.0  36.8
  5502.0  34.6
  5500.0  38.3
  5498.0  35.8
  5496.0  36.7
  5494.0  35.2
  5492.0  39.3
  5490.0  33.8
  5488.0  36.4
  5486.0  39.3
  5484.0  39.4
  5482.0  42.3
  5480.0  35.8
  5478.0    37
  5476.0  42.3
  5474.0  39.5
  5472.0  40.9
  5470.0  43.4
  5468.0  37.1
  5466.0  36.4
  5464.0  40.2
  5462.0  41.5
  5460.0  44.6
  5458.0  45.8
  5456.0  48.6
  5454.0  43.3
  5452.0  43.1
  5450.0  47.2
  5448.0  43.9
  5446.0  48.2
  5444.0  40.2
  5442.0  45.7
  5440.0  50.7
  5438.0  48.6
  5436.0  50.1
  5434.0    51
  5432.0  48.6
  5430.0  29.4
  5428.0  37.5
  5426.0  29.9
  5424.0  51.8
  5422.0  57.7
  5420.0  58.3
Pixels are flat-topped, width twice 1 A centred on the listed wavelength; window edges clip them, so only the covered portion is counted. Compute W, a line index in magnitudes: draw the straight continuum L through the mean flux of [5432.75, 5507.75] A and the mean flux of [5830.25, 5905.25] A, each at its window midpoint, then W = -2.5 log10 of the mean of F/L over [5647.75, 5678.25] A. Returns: 0.27 mag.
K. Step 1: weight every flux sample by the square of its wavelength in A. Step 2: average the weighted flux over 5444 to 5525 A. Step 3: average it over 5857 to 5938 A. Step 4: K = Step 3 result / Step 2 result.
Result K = 0.7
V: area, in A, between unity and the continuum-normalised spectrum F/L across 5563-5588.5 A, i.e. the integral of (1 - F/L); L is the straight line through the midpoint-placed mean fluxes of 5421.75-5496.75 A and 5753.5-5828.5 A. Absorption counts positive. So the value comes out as 5.6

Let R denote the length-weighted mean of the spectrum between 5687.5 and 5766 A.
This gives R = 25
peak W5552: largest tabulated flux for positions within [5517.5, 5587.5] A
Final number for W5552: 37.7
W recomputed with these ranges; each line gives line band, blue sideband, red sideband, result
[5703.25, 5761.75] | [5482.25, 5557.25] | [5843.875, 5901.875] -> 0.13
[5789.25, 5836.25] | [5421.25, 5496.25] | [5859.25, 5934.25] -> 0.16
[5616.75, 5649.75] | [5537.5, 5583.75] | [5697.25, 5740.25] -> 0.22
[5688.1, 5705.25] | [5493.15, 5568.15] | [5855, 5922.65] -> 0.11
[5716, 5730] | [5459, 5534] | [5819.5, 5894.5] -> 0.10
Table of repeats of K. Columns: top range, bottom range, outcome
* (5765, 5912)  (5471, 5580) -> 0.81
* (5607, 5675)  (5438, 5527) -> 0.64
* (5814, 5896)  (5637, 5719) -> 1.03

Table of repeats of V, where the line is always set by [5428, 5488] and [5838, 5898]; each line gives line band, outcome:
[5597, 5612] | 3.33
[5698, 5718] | 4.26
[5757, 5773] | 2.09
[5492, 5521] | 3.47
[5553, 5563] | 2.28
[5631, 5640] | 4.96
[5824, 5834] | 0.15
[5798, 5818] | 2.63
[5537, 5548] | 2.13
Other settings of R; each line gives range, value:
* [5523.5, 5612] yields 29.2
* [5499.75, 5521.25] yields 35.3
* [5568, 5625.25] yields 27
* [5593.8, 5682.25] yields 24.8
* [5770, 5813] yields 23.6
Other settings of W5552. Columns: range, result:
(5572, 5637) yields 35.7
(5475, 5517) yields 42.3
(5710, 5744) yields 30.1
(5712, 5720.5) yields 27.8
